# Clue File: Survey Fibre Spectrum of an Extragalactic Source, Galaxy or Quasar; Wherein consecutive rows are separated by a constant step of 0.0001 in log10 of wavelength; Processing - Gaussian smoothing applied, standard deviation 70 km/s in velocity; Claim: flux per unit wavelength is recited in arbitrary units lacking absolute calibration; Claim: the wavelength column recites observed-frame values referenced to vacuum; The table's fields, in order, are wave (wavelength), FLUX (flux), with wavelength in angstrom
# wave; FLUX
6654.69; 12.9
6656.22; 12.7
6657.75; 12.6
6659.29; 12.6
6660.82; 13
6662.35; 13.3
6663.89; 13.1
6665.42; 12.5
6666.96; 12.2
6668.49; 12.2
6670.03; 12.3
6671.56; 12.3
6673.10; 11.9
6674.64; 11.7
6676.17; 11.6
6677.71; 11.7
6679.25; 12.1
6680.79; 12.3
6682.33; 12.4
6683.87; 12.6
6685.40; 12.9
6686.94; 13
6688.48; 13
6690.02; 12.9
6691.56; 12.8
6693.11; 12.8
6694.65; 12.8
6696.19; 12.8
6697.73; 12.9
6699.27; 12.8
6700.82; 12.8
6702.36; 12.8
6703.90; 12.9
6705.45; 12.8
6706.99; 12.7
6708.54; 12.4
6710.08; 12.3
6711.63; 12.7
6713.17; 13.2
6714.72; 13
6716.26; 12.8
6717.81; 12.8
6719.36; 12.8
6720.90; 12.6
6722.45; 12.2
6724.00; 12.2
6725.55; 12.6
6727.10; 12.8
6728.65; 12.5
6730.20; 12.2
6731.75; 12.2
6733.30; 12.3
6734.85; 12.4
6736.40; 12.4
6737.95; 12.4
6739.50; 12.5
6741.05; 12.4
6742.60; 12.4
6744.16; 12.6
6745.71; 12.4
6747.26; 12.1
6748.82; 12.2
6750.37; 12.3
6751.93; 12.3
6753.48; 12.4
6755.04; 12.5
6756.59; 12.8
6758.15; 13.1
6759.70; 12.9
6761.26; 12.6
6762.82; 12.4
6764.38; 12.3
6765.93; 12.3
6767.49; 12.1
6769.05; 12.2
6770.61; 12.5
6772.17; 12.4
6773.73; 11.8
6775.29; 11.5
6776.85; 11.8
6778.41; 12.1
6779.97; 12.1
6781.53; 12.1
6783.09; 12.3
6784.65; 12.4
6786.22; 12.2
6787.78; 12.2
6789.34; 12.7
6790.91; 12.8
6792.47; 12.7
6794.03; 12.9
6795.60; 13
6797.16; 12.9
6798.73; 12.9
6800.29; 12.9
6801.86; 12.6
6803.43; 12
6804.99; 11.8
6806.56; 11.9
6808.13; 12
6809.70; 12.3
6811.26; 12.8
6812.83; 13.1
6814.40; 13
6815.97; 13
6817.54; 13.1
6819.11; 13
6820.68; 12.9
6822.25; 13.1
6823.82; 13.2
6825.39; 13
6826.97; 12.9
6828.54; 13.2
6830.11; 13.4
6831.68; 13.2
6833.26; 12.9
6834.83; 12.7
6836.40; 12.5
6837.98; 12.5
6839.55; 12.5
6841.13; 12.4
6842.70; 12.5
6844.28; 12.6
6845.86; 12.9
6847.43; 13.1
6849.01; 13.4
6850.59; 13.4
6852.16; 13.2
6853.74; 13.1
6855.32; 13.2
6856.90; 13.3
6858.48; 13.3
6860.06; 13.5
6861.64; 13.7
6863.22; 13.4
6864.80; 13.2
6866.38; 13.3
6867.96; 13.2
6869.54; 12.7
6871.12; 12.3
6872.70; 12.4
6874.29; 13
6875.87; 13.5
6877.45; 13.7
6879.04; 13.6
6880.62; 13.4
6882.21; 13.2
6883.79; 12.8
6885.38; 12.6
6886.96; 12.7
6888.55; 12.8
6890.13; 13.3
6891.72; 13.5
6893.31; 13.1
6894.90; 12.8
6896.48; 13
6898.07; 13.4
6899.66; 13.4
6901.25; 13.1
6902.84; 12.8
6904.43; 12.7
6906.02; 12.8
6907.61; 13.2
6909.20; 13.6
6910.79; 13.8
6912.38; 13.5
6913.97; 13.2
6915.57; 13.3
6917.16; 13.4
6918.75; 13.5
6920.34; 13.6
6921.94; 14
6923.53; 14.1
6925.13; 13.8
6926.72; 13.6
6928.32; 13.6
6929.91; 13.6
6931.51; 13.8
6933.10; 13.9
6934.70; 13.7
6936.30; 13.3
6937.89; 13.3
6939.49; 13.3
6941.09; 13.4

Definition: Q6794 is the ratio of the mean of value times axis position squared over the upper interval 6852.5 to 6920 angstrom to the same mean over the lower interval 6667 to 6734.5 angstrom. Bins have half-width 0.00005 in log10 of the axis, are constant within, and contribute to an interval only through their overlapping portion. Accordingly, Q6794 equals 1.1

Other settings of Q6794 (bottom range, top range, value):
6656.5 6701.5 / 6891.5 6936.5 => 1.15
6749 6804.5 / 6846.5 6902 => 1.09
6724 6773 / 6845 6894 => 1.10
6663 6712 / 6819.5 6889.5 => 1.09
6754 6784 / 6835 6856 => 1.07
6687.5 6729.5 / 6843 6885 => 1.08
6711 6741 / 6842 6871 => 1.09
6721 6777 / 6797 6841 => 1.05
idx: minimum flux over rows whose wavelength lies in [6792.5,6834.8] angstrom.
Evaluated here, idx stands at 11.8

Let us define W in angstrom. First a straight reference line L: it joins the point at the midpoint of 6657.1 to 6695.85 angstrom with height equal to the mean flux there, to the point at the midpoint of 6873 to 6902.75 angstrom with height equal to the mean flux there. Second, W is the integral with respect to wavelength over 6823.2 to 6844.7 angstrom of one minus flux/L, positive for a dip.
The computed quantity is 0.3 angstrom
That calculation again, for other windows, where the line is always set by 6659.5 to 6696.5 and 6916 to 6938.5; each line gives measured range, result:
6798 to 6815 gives 0.8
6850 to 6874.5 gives 0.4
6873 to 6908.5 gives 1.0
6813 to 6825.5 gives 0.1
